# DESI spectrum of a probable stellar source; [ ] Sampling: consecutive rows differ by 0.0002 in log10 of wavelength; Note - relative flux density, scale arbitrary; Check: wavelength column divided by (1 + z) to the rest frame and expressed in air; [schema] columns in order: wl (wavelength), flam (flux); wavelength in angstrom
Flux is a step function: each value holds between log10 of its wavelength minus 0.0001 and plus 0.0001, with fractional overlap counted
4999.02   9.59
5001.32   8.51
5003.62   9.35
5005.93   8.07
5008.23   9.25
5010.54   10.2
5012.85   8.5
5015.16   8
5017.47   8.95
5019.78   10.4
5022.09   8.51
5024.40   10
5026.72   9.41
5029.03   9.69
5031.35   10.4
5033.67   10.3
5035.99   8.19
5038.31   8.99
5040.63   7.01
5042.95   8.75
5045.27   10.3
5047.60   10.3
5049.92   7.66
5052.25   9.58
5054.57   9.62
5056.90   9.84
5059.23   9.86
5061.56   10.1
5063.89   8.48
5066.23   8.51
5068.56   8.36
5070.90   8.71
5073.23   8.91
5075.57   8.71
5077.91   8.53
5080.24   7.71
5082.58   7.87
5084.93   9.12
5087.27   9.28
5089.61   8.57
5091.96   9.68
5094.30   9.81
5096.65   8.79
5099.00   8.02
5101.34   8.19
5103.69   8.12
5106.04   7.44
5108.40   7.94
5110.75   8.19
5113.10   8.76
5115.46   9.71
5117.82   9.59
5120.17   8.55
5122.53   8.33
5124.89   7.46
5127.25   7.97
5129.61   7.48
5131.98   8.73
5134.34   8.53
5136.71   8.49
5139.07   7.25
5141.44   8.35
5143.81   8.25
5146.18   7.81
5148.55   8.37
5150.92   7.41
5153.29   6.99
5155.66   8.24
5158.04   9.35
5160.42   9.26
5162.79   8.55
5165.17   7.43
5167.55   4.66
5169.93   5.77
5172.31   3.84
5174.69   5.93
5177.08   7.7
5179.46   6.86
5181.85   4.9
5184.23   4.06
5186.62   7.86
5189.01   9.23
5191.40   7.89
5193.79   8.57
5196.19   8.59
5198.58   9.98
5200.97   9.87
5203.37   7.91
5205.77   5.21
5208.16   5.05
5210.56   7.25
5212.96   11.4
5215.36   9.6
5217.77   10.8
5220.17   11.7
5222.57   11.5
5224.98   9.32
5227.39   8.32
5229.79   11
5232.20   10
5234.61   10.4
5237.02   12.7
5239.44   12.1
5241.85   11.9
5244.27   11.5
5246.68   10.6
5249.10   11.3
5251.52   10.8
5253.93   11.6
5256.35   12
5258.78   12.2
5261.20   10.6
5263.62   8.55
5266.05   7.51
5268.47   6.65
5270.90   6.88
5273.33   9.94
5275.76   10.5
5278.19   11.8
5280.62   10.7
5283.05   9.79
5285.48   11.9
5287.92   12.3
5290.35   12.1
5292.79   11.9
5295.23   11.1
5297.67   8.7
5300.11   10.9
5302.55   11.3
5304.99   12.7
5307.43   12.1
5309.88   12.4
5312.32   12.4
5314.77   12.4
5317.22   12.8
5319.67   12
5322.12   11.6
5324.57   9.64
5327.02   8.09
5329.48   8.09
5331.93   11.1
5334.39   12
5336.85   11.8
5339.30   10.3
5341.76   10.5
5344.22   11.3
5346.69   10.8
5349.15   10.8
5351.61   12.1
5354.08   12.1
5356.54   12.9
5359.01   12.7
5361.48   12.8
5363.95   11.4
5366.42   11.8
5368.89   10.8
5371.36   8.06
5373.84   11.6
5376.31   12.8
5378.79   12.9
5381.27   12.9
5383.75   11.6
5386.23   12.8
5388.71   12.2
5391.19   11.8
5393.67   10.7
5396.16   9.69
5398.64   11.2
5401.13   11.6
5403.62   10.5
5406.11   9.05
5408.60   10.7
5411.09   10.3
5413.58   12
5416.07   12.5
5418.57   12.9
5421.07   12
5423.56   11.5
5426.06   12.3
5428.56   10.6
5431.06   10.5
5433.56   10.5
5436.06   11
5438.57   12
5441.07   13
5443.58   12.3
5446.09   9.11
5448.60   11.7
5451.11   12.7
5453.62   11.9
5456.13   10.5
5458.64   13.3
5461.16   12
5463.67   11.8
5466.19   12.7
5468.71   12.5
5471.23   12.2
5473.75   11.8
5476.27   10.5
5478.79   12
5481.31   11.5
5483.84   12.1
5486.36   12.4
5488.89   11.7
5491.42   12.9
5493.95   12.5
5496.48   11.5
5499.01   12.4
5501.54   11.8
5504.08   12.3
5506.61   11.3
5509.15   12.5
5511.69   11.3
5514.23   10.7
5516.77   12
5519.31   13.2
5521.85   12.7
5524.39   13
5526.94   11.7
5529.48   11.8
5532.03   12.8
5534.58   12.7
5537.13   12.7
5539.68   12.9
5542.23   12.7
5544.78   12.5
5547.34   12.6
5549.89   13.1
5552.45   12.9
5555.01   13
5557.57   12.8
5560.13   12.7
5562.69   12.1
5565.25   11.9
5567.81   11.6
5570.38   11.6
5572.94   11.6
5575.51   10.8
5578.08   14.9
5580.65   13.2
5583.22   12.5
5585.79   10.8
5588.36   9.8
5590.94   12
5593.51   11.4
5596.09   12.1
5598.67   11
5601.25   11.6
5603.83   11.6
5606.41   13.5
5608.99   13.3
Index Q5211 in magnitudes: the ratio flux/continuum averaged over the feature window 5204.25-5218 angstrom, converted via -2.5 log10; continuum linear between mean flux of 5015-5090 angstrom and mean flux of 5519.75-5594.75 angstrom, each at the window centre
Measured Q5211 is 0.25 mag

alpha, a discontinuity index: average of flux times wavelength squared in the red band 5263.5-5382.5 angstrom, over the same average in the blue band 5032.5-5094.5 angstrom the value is 1.36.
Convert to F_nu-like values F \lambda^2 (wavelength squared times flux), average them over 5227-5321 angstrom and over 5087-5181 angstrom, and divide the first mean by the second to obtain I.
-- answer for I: 1.45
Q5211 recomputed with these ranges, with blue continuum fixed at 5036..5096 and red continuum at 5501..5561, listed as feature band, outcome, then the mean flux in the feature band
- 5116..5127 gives 0.10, 8.51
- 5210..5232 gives -0.01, 10.2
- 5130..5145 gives 0.16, 8.22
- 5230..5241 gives -0.11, 11.3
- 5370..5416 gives 0.01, 11.3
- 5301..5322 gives -0.14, 12.2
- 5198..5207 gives 0.22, 8.11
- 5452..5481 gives 0.00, 11.9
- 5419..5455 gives 0.02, 11.5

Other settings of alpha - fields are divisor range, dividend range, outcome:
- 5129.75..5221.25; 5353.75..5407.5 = 1.59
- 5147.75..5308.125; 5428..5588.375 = 1.43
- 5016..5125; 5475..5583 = 1.63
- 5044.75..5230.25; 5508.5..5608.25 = 1.71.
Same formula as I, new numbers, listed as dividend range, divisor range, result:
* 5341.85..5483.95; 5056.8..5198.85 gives 1.60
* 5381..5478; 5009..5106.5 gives 1.48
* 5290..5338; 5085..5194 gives 1.53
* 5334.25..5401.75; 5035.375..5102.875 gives 1.46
